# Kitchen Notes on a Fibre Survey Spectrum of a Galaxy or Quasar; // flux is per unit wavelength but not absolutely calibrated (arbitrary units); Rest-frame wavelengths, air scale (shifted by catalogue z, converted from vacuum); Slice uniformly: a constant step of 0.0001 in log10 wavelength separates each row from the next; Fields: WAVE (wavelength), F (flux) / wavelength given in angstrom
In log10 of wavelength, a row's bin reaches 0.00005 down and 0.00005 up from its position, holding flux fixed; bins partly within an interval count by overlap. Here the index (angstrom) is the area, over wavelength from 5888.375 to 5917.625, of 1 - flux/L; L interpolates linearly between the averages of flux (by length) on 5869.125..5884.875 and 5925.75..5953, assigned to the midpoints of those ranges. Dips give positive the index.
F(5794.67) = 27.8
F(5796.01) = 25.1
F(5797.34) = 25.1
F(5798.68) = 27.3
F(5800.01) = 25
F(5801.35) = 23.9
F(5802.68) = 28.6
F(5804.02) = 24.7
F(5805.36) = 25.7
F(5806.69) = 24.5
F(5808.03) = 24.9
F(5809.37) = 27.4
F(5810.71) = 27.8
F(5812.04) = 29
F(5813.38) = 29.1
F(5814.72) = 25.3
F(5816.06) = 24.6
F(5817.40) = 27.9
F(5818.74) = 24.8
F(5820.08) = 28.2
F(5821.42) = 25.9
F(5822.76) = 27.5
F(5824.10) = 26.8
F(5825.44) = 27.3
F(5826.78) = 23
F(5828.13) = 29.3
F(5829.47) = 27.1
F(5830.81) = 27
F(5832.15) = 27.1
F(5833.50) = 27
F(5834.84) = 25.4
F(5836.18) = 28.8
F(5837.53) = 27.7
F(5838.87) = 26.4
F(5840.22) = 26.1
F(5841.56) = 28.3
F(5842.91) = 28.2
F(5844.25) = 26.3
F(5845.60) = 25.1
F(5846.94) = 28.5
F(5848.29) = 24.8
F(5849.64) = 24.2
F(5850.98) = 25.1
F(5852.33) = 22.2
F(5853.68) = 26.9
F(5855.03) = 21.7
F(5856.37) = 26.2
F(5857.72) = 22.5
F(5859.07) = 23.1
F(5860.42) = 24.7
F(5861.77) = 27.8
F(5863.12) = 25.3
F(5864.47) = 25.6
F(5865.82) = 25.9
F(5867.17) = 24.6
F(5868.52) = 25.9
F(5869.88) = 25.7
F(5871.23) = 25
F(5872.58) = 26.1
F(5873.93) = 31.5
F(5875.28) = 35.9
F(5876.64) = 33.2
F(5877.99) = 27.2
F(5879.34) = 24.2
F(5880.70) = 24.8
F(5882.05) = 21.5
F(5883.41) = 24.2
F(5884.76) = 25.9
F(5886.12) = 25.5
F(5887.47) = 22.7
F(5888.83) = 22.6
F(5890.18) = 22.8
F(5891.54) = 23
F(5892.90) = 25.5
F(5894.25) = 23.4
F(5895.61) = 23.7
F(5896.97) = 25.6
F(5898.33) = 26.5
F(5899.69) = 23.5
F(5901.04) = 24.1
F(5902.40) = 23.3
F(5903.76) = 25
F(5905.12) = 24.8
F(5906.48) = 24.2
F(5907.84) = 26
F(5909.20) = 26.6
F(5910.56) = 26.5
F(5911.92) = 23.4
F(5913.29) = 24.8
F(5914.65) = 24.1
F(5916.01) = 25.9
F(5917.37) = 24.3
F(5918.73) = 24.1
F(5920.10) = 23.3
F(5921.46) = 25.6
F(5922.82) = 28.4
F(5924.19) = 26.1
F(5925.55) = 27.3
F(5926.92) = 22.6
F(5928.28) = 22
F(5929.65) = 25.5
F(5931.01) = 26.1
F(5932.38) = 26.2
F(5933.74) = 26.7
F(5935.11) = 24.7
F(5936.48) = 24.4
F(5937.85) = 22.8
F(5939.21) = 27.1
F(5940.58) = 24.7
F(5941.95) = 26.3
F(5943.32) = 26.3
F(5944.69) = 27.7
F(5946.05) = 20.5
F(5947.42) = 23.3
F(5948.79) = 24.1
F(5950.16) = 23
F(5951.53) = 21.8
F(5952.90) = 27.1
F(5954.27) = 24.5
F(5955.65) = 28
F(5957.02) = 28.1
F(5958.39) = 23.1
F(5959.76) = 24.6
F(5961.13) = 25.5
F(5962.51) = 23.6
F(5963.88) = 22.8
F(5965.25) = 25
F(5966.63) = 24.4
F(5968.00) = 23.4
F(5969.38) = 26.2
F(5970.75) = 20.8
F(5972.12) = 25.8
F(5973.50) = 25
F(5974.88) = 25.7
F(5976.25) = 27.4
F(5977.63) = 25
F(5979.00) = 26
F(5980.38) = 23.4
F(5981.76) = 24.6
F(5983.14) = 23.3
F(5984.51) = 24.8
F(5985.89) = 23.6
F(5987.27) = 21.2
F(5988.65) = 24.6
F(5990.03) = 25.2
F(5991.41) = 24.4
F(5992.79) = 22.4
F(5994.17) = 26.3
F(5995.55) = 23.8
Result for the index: 1.7 angstrom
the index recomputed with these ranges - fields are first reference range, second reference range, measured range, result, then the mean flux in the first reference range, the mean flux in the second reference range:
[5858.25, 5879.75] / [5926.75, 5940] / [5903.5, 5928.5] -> 0.40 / 27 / 24.9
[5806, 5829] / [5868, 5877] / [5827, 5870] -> 3.07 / 26.7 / 28.9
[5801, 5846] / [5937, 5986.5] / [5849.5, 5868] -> 1.03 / 26.7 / 24.7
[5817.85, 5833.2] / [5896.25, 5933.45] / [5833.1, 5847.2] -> -0.30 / 26.7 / 25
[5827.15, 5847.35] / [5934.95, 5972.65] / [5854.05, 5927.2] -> 2.00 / 27.1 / 24.6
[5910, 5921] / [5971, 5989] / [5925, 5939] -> -0.19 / 24.5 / 24.6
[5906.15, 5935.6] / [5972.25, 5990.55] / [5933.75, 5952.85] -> 0.35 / 25.2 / 24.6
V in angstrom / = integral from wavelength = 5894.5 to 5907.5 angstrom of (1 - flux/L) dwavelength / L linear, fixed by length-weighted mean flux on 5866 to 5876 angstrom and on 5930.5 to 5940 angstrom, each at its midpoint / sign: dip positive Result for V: 1.0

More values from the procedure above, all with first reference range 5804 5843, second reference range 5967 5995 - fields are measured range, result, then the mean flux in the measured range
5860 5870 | 0.17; 25.7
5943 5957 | 0.09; 24.8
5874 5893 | 0.05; 25.8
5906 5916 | 0.13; 25.2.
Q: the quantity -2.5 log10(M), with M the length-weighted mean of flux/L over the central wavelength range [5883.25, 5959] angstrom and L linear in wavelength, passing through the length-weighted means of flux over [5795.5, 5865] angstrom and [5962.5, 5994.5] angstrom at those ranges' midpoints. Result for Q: 0.01 mag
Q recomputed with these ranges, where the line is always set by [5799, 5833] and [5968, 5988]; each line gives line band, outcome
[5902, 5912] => 0.010 mag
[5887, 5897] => 0.088 mag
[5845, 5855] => 0.045 mag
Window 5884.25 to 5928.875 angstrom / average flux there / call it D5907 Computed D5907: 24.6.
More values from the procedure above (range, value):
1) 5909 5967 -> 24.9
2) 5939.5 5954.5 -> 24.6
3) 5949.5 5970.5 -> 24.7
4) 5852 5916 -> 25.2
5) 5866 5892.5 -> 25.9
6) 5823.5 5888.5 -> 26.1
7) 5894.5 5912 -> 24.9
